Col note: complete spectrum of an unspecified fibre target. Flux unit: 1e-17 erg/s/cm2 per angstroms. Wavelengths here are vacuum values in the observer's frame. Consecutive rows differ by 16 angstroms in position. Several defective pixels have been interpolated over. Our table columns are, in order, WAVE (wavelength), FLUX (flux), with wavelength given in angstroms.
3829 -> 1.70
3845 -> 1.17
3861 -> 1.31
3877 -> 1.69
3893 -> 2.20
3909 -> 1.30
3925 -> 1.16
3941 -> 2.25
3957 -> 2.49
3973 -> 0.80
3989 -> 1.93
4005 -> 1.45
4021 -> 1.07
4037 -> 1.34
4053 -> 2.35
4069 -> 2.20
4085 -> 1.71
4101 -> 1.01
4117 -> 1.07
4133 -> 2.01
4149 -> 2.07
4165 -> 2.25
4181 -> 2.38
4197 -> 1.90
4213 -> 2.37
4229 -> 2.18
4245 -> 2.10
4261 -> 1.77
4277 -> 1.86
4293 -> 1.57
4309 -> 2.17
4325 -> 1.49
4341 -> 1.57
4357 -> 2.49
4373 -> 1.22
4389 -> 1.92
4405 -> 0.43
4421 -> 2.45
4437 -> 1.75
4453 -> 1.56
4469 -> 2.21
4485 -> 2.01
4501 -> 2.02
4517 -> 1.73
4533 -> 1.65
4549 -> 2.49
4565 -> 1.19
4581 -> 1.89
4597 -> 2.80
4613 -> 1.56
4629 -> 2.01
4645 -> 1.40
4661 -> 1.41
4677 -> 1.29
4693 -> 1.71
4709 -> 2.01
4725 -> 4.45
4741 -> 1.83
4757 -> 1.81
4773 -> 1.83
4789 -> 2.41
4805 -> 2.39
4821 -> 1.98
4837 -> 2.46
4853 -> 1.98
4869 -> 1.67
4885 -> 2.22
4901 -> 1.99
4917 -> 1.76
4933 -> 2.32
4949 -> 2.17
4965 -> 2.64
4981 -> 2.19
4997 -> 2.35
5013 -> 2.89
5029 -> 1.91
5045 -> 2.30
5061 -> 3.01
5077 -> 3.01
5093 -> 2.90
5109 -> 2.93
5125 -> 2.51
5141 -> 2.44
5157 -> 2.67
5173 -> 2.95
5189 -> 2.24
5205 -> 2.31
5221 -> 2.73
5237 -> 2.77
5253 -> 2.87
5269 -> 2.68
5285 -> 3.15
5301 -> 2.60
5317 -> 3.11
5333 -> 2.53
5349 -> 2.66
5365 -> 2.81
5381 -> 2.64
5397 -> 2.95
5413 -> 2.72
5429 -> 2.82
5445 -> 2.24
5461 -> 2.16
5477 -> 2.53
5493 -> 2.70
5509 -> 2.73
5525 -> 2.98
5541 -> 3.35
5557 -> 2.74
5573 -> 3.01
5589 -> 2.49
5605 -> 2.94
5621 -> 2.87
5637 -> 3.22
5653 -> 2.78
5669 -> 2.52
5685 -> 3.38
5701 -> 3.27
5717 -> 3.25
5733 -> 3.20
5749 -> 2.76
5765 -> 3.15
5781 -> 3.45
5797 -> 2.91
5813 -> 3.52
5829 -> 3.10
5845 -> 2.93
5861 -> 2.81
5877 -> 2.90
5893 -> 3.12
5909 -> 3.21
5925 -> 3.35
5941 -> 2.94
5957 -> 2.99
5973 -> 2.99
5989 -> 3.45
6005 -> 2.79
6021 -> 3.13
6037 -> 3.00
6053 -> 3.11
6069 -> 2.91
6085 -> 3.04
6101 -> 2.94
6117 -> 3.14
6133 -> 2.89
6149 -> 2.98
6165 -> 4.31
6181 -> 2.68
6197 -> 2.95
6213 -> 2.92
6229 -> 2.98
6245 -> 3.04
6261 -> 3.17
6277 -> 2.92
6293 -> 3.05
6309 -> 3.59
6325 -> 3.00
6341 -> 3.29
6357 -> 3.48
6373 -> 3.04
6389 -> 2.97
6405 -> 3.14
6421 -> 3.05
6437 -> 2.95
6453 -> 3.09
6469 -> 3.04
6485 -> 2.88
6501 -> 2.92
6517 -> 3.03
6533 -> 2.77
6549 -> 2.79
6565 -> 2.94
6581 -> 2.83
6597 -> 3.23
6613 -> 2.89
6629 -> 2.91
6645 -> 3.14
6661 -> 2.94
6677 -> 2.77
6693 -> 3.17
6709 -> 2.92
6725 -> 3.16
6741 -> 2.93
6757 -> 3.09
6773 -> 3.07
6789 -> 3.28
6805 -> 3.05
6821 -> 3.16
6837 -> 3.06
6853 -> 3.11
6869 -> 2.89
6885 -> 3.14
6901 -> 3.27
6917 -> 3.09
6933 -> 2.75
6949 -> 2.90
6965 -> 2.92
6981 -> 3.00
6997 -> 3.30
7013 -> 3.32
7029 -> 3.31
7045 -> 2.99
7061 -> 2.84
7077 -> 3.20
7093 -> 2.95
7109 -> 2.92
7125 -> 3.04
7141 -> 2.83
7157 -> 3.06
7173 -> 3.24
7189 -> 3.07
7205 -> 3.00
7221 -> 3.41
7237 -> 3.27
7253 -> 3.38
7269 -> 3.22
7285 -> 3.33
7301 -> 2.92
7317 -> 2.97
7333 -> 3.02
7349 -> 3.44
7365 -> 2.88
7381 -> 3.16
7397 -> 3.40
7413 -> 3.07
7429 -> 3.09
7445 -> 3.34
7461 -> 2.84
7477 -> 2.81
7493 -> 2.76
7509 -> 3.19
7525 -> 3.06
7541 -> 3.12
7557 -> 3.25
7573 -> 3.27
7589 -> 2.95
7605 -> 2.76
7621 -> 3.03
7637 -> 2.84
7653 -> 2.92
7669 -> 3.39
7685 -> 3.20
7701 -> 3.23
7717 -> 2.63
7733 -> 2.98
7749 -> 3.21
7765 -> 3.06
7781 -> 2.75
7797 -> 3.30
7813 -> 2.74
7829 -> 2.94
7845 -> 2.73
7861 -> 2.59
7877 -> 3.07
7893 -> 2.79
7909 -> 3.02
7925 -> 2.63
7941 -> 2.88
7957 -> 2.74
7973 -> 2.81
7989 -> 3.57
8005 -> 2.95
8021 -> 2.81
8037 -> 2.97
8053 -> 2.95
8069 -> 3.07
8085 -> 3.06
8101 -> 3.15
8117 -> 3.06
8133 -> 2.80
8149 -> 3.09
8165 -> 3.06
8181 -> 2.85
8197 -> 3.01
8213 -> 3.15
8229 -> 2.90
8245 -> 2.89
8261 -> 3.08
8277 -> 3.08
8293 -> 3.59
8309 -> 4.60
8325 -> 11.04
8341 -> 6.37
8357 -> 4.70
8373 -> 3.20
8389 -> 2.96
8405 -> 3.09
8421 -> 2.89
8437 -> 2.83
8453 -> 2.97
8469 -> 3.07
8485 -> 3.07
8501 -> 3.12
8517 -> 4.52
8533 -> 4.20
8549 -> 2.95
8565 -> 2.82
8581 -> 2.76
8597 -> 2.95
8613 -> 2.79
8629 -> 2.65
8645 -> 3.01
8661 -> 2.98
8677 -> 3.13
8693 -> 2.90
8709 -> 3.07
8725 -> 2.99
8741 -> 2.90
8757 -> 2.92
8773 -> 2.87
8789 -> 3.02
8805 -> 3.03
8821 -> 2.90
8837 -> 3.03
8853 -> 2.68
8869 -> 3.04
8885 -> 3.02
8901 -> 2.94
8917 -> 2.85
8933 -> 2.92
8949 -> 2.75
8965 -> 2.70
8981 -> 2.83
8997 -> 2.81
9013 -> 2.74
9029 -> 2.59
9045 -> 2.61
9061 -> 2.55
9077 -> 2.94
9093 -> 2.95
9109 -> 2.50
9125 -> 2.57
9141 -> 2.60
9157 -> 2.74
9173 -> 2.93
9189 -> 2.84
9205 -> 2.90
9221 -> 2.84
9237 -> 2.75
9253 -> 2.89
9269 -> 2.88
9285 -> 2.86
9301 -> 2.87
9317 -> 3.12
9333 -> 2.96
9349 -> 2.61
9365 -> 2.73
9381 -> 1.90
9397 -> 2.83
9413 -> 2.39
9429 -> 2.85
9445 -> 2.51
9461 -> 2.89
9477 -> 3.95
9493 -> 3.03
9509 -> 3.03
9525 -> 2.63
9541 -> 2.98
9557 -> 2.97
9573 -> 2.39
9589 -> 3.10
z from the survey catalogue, 0.268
